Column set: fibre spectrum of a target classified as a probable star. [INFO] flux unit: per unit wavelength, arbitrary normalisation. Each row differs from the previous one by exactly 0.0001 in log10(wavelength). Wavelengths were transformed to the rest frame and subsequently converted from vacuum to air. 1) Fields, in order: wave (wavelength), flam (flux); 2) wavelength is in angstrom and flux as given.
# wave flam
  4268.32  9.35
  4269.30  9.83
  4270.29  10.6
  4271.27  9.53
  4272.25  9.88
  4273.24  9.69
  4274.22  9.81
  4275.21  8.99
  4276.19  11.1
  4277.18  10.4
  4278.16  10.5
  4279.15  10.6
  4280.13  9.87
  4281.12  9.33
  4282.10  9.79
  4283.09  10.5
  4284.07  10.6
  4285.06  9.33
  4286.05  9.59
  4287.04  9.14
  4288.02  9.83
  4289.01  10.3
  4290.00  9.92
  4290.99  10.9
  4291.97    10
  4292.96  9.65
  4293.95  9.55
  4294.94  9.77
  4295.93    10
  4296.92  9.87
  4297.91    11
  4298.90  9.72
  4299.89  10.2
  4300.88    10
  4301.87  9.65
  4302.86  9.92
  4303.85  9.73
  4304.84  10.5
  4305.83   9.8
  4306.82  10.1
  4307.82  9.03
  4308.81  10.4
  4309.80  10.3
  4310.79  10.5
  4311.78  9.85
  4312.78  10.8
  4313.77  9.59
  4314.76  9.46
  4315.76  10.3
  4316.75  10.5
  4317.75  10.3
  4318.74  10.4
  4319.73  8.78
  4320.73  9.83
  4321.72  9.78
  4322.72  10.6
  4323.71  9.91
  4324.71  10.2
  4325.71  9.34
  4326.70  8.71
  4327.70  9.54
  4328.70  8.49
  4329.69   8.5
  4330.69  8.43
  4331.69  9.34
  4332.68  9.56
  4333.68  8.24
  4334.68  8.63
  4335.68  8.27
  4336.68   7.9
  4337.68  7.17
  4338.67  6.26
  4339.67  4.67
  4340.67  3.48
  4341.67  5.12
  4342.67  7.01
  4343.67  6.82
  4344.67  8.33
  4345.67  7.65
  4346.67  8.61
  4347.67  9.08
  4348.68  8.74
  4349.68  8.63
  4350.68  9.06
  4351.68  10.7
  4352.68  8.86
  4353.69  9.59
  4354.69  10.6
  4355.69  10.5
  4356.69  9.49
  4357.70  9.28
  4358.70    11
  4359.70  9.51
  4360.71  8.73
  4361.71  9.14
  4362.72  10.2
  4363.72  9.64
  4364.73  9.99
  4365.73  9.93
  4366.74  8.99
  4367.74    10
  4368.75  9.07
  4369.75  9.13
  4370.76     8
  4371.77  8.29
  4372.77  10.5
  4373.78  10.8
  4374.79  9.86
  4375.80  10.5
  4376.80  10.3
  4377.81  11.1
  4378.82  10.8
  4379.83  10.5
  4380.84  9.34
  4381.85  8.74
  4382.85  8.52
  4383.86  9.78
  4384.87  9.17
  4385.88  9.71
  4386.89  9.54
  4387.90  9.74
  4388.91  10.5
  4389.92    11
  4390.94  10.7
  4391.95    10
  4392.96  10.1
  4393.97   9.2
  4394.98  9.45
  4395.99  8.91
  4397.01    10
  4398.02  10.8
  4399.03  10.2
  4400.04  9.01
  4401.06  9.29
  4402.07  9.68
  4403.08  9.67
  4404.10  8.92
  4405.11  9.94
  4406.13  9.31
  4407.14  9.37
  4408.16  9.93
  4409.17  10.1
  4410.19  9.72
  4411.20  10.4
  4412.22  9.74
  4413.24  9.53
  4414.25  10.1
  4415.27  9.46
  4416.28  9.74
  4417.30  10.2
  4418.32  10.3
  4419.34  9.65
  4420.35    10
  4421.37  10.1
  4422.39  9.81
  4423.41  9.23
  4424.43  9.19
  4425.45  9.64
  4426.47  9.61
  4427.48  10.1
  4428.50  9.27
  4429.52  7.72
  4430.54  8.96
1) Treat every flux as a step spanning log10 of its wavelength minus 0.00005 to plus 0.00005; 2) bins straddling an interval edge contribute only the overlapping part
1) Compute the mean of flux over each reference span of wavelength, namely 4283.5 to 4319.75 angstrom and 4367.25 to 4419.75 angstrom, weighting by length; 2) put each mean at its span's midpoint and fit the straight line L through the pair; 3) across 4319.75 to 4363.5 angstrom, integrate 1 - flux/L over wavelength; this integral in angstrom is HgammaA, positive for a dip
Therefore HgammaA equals 5.3 angstrom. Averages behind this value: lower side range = 10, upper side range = 9.77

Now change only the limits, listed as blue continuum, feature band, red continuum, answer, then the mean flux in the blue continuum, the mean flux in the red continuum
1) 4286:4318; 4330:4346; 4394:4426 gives 4.2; 10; 9.71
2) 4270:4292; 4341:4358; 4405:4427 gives 2.1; 10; 9.77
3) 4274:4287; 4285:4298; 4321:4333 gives -0.1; 10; 9.38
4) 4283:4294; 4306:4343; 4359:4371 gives 3.0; 9.94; 9.42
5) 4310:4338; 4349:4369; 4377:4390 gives 0.1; 9.41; 9.85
